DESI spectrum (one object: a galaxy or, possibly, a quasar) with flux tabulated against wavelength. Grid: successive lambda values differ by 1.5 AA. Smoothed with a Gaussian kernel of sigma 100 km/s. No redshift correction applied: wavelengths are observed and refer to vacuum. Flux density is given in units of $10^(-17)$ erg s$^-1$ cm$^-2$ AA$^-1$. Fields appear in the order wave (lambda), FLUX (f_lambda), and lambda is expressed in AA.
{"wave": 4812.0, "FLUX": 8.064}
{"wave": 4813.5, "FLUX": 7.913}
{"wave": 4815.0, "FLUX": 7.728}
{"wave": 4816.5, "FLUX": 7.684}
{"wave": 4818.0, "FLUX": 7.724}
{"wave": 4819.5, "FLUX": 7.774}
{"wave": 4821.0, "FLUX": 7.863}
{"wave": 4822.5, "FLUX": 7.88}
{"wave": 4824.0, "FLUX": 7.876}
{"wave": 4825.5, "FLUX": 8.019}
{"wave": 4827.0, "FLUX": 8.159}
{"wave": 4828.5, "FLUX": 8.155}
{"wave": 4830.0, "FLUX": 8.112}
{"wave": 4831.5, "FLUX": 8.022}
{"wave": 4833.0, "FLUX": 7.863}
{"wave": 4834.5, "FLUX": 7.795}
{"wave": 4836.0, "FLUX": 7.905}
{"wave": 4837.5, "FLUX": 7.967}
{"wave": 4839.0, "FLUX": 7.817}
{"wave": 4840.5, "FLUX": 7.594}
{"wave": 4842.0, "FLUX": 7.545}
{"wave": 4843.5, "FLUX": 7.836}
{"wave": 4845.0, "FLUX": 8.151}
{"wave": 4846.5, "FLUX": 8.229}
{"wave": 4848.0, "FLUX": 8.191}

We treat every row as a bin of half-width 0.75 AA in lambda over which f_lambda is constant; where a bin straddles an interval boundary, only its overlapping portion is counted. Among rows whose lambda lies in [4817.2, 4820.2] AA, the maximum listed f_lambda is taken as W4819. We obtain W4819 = 7.774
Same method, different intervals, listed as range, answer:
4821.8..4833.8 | 8.159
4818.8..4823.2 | 7.88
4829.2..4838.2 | 8.112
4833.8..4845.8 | 8.151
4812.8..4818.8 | 7.913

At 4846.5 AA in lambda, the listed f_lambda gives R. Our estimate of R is 8.229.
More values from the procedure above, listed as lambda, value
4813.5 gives 7.913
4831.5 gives 8.022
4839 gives 7.817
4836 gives 7.905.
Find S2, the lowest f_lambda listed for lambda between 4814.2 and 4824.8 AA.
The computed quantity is 7.684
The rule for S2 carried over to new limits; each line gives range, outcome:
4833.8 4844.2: 7.545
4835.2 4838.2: 7.905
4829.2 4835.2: 7.795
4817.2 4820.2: 7.724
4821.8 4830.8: 7.876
